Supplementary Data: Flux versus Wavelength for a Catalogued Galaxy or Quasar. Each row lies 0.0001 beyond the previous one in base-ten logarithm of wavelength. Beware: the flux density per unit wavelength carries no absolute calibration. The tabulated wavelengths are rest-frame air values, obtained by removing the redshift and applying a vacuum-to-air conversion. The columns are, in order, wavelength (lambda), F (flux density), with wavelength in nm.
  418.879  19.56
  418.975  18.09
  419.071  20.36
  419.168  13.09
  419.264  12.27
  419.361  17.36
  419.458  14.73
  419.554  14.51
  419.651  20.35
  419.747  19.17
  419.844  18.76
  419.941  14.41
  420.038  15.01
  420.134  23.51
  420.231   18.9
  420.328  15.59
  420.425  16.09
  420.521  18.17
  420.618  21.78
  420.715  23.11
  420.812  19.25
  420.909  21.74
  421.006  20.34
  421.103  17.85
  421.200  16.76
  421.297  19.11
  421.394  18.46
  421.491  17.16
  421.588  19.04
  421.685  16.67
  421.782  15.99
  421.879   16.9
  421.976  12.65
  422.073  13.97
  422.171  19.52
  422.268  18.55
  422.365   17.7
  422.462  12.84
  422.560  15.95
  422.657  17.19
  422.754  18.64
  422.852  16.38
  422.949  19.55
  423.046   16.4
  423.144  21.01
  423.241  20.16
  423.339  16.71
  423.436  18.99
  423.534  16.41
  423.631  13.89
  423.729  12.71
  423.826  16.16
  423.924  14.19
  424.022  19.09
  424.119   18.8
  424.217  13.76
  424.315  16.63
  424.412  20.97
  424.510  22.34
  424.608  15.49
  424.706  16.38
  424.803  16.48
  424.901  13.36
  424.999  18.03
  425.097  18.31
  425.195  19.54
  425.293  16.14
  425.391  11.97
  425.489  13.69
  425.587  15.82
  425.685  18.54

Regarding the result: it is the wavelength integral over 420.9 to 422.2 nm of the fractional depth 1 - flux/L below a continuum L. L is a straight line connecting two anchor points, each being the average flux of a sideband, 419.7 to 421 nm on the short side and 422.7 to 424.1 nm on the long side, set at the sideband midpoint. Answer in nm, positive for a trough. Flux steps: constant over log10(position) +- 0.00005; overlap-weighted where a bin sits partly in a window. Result 0.06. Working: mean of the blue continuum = 18.9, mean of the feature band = 17.4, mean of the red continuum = 17.2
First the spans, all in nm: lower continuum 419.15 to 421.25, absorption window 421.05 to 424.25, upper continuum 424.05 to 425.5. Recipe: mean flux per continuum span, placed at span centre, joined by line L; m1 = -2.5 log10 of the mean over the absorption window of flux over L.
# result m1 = 0.03 mag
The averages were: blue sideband 17.9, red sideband 16.9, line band 17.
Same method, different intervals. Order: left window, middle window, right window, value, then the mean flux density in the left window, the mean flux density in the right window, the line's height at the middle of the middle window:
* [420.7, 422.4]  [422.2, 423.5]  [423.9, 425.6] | -0.02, 17.9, 16.8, 17.5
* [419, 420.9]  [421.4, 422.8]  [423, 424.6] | 0.05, 17.8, 17.3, 17.5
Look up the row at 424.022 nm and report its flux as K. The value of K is 19.09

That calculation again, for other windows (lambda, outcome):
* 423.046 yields 16.4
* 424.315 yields 16.63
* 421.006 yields 20.34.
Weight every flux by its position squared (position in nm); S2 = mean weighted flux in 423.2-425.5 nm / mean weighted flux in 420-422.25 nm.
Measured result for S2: 0.9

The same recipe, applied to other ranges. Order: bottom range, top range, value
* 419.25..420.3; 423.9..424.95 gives 1.01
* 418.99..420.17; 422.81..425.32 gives 1.04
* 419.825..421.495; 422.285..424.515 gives 0.93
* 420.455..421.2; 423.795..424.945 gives 0.86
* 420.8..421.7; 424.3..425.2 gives 0.96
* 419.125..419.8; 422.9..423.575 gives 1.18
